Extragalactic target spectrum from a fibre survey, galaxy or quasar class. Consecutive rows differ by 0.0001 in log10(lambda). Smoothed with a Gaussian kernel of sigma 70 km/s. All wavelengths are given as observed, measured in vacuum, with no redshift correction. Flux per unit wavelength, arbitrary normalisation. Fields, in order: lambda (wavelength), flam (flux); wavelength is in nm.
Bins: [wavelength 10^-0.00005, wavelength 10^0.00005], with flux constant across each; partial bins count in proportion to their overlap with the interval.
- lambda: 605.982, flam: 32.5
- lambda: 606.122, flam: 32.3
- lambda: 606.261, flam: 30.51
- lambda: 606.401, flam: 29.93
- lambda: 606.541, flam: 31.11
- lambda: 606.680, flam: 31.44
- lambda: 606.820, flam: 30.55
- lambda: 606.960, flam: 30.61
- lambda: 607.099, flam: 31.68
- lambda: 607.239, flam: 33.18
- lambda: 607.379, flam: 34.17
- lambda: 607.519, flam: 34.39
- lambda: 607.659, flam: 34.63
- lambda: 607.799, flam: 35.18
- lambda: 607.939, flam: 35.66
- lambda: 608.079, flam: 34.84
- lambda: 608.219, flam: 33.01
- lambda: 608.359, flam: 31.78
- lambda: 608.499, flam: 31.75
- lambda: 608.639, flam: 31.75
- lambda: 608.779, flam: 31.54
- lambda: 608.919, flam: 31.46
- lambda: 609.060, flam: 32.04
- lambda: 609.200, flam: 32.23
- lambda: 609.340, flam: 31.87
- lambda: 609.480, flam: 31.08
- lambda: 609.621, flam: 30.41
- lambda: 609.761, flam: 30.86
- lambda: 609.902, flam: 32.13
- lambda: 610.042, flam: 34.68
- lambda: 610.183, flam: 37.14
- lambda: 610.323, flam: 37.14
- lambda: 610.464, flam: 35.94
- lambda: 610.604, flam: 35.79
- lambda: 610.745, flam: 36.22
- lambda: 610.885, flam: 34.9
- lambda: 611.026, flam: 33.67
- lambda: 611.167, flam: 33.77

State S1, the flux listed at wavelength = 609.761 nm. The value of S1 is 30.86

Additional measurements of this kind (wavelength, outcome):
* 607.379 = 34.17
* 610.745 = 36.22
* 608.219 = 33.01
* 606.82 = 30.55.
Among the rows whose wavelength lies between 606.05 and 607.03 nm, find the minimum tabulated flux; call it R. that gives 29.93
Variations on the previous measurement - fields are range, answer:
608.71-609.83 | 30.41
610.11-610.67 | 35.79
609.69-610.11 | 30.86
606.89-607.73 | 30.61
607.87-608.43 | 31.78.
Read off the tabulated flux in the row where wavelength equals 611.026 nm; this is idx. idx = 33.67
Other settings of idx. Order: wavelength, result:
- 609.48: 31.08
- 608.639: 31.75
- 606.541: 31.11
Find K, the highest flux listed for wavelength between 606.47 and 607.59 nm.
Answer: 34.39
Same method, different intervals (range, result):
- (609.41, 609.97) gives 32.13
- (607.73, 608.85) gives 35.66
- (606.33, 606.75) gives 31.44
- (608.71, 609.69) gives 32.23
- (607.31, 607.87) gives 35.18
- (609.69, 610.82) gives 37.14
